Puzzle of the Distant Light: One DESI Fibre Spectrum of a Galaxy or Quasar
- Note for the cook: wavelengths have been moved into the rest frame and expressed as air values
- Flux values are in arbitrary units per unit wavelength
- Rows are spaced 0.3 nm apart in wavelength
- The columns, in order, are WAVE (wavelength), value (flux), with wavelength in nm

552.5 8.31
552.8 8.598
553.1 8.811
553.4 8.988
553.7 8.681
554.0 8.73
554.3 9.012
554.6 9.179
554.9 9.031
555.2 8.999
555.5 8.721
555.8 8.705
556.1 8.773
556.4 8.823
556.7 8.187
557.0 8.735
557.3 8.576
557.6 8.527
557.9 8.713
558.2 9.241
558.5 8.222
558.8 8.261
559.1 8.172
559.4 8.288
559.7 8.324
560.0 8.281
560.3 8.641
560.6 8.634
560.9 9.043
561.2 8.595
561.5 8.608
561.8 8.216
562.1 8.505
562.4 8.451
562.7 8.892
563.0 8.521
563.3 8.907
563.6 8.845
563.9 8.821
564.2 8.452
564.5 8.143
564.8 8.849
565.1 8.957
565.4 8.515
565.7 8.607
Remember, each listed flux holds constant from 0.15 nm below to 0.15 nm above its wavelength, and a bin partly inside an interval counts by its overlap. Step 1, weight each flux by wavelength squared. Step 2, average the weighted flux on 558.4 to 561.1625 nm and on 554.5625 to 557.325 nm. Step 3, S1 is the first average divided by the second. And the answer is 0.98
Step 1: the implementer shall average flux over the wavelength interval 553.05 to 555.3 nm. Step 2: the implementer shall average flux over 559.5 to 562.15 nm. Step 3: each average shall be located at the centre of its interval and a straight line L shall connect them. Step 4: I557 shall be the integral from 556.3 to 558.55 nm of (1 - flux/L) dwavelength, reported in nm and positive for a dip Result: 0.02 nm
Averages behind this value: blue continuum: 8.93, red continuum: 8.54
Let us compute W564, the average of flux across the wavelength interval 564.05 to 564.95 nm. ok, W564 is 8.48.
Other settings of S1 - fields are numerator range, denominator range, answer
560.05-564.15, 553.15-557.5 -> 1.01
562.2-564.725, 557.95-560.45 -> 1.04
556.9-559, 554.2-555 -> 0.96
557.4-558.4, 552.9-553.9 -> 1.01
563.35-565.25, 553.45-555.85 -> 1.01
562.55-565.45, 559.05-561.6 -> 1.03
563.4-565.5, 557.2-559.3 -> 1.04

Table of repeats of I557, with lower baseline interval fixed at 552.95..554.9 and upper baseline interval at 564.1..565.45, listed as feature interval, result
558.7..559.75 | 0.06 nm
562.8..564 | -0.02 nm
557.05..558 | 0.02 nm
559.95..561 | 0.01 nm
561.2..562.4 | 0.03 nm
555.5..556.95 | 0.03 nm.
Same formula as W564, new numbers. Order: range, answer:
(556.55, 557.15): 8.46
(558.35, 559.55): 8.24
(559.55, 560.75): 8.47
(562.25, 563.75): 8.72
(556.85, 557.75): 8.61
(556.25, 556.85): 8.5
